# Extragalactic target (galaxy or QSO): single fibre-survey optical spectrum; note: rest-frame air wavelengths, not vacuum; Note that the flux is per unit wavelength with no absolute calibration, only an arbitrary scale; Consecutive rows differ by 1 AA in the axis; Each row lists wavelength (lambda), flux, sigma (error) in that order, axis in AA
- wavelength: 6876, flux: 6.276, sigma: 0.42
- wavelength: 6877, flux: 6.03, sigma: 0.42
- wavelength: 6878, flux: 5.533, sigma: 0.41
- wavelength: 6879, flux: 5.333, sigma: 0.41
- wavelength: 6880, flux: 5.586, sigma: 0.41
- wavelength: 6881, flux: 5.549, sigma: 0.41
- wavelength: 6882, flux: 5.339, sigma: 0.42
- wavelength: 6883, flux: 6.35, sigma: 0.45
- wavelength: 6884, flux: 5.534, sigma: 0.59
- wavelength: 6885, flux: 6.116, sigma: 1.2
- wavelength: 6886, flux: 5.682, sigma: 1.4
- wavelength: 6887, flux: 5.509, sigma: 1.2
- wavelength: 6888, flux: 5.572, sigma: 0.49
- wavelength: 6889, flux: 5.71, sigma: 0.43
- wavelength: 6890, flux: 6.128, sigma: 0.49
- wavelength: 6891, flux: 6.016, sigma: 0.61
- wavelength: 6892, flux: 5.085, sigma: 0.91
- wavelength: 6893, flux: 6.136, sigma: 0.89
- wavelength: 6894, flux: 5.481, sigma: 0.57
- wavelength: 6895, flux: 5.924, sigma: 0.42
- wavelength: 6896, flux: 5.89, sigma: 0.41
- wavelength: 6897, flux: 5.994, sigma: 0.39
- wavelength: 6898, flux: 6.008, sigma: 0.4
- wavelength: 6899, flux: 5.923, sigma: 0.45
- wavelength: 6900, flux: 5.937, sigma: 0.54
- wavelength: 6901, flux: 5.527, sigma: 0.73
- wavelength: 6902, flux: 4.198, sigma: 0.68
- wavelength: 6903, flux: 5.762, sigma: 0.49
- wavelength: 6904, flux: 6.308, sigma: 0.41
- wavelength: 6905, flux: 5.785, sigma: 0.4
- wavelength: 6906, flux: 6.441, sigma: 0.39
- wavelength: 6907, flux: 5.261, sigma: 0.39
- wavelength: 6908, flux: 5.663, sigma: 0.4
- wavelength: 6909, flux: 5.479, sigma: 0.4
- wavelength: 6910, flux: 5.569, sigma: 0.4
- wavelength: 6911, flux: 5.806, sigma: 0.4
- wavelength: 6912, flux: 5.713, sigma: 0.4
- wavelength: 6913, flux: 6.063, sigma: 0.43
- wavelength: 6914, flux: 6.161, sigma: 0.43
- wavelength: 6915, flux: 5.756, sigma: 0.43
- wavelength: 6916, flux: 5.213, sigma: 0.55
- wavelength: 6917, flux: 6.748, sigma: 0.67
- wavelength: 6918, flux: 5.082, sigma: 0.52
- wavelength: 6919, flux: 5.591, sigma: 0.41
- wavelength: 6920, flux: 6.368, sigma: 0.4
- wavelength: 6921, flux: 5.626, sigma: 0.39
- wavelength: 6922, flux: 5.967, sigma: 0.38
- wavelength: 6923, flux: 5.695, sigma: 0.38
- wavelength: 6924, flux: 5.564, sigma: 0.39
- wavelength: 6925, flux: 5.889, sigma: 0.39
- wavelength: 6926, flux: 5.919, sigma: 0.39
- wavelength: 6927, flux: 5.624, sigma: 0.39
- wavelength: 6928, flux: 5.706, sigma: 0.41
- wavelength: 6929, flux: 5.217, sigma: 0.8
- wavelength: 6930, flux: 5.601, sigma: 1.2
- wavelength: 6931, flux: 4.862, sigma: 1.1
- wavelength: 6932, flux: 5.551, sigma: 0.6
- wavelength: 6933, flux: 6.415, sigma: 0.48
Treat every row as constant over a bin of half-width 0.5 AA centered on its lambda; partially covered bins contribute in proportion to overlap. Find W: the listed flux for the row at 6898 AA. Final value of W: 6.008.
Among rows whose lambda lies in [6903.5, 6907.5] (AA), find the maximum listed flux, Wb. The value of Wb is 6.441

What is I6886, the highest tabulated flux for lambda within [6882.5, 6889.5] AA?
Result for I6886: 6.35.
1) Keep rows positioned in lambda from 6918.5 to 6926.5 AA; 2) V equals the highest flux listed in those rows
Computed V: 6.368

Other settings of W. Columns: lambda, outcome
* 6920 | 6.368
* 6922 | 5.967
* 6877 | 6.03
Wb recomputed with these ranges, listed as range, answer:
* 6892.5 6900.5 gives 6.136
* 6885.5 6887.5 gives 5.682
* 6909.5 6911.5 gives 5.806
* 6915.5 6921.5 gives 6.748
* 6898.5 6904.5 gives 6.308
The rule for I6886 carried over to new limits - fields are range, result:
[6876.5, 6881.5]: 6.03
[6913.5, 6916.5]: 6.161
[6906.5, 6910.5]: 5.663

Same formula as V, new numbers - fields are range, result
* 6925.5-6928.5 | 5.919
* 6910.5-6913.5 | 6.063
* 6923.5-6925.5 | 5.889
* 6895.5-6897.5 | 5.994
